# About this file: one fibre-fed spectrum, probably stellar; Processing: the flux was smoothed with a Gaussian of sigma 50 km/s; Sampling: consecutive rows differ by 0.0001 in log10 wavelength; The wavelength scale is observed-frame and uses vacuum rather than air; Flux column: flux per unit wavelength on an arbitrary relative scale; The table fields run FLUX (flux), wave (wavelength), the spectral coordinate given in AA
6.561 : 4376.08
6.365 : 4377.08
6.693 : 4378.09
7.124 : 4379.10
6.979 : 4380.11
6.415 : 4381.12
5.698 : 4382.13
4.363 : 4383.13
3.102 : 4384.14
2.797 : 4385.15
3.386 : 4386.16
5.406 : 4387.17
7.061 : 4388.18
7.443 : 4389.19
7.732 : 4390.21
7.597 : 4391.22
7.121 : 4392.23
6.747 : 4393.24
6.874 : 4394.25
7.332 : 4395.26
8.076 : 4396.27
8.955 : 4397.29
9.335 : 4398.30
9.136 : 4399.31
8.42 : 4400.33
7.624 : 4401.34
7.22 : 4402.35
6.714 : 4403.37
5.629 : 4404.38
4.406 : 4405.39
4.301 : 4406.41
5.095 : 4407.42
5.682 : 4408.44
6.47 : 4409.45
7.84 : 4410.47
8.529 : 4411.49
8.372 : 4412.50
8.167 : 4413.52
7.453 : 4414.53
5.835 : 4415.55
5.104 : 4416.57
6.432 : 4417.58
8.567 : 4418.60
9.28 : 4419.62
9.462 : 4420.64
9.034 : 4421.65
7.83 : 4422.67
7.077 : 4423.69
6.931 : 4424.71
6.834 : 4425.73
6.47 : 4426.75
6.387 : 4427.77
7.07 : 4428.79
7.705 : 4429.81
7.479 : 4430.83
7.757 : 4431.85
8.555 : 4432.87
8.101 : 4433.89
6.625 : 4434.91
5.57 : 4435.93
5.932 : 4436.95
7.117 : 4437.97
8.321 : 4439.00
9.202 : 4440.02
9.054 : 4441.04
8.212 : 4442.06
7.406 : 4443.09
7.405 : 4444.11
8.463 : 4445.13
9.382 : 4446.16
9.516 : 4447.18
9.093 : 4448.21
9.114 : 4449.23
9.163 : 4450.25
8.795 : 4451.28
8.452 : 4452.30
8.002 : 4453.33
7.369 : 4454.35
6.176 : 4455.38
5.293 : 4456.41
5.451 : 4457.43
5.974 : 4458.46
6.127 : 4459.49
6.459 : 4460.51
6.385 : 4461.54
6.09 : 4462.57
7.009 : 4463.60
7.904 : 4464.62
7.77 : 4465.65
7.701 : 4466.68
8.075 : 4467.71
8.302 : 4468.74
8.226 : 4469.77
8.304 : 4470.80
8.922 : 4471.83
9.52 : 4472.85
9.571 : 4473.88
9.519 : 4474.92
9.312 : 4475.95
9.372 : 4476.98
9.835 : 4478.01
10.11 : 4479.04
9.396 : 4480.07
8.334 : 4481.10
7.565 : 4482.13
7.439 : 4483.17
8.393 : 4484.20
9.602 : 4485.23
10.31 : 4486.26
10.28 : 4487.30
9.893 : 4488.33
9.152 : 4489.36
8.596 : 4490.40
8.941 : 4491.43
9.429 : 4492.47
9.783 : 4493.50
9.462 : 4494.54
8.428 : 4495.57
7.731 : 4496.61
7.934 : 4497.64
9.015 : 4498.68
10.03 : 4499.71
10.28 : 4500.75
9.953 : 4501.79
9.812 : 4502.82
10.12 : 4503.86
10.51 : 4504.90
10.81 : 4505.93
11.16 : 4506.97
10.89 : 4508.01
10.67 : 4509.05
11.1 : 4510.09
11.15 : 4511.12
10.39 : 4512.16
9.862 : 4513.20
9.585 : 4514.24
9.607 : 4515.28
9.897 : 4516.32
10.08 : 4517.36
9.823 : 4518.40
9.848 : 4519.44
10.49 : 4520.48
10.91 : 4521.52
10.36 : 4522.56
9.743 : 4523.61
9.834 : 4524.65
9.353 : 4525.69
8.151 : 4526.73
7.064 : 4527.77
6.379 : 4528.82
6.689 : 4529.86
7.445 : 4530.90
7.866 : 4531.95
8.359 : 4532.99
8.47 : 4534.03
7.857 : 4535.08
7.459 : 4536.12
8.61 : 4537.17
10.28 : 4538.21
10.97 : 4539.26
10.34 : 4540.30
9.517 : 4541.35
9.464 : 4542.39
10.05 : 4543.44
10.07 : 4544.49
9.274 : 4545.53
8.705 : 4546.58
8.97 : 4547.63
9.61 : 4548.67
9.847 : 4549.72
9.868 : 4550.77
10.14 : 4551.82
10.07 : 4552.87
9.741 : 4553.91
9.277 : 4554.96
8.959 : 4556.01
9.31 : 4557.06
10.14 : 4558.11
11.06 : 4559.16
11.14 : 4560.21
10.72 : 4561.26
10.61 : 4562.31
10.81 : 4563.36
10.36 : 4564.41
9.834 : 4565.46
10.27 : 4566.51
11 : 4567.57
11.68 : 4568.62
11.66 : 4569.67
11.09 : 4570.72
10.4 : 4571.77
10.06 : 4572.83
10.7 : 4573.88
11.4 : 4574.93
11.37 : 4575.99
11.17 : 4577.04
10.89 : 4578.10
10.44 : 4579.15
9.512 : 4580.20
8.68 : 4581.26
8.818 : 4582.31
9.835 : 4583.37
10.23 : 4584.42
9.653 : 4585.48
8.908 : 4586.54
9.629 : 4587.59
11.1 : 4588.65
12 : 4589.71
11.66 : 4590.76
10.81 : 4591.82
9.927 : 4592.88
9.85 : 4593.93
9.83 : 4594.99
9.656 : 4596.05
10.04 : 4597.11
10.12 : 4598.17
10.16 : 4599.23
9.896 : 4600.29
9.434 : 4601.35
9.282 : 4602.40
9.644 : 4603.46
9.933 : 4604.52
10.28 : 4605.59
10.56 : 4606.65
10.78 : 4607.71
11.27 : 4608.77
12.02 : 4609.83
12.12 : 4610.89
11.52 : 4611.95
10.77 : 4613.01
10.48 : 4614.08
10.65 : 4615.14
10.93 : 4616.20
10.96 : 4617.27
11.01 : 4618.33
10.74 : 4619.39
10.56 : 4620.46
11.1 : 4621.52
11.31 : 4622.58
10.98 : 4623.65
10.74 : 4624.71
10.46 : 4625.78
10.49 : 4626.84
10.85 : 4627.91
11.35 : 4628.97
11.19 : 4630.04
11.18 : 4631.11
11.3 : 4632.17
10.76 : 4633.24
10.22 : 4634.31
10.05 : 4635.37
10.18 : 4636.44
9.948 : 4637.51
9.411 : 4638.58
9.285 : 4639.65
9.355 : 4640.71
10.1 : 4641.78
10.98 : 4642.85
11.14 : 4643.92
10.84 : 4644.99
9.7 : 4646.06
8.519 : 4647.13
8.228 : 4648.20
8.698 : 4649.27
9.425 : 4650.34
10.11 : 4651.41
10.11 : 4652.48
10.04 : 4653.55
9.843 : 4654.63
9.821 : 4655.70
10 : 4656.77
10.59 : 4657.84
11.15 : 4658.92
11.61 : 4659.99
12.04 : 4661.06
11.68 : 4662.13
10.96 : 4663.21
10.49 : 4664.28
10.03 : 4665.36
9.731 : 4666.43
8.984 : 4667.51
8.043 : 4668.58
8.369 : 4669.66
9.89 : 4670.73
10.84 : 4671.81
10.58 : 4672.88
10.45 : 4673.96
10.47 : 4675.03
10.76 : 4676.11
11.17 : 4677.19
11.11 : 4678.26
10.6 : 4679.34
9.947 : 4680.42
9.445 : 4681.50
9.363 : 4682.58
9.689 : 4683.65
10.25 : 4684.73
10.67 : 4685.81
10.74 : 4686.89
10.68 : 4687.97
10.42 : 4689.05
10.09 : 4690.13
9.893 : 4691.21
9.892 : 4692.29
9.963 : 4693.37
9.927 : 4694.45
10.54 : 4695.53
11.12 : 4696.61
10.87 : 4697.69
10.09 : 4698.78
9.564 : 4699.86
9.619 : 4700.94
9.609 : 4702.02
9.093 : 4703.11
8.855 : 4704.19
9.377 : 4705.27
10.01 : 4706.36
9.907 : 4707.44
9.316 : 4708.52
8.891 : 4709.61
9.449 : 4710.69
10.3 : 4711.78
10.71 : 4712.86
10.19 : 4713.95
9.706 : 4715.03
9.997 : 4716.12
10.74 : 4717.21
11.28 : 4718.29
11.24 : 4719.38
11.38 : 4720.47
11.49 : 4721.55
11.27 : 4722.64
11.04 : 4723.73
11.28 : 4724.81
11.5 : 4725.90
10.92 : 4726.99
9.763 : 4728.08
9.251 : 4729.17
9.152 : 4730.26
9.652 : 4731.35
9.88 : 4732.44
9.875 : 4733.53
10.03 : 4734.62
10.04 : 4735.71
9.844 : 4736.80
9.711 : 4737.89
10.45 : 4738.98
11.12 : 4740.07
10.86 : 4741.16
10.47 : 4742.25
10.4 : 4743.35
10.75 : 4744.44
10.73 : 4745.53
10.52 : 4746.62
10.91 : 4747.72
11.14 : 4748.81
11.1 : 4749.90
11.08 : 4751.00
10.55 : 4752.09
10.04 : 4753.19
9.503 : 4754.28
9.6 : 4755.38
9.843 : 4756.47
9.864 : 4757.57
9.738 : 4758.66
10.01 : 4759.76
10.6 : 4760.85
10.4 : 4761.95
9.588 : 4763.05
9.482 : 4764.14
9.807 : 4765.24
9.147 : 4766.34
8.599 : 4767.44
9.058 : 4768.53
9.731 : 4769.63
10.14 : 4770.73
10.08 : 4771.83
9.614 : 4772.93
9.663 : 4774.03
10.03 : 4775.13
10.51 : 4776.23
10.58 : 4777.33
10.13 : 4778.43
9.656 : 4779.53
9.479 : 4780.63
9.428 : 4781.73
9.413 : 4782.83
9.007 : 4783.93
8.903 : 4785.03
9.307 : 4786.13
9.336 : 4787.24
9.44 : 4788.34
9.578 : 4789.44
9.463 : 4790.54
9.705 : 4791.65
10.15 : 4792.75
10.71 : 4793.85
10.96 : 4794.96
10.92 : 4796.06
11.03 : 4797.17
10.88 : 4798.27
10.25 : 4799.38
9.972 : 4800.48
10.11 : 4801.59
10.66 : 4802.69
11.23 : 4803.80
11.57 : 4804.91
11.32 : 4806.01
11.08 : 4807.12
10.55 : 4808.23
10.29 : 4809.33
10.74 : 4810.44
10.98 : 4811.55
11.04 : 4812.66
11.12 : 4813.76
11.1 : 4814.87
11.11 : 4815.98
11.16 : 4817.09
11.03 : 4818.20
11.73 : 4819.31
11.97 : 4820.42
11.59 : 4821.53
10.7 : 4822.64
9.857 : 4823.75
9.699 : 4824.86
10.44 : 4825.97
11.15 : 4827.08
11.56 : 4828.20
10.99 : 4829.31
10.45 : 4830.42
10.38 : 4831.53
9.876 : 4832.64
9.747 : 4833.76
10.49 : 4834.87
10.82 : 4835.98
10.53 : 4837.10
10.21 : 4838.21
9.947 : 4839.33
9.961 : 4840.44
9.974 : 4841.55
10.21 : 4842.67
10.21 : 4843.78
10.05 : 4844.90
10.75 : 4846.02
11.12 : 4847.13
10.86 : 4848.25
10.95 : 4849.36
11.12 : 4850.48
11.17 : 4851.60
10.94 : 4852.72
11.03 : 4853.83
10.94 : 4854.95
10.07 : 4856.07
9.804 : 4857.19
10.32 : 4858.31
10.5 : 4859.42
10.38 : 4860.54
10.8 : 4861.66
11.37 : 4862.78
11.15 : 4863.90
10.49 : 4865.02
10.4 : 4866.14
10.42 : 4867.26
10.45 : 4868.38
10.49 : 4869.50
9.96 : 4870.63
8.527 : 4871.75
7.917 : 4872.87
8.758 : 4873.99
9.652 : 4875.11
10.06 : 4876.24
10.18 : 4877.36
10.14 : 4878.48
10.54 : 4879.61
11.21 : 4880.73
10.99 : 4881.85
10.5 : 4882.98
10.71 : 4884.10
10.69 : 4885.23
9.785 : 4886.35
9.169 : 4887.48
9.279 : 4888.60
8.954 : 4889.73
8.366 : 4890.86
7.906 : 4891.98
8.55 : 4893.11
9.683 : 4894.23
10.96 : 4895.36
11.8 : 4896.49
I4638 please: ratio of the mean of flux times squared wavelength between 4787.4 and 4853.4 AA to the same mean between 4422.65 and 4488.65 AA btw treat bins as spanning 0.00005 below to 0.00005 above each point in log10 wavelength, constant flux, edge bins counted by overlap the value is 1.56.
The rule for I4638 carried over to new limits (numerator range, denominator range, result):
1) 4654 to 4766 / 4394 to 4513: 1.39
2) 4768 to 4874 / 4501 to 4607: 1.17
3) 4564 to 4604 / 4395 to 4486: 1.42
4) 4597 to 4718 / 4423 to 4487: 1.41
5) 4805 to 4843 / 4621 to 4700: 1.12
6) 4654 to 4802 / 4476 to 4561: 1.17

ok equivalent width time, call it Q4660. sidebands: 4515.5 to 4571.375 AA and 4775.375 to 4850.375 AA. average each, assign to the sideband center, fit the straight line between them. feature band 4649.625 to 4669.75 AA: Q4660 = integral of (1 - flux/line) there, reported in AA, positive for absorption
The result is -0.4 AA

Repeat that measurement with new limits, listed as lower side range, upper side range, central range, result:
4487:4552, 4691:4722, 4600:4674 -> -3.82 AA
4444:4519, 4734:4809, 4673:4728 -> -2.58 AA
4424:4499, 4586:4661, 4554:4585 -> -2.39 AA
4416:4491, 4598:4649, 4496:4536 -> -2.38 AA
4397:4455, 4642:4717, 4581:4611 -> -3.03 AA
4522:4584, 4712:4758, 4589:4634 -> -3.36 AA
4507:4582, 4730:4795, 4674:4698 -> -1.02 AA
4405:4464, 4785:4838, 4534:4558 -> -3.35 AA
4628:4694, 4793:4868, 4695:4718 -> 0.94 AA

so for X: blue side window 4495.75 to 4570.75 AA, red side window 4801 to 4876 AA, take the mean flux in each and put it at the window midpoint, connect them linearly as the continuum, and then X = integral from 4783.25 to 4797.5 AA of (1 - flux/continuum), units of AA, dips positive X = 0.8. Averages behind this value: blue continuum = 9.71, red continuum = 10.6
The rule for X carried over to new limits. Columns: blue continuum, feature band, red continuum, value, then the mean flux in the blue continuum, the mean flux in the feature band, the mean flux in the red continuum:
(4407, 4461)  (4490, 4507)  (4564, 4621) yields -1.5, 7.5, 9.49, 10.5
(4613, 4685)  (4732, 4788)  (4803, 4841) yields 3.3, 10.3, 9.99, 10.8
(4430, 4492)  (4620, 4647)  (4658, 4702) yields -1.9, 8.16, 10.5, 10.3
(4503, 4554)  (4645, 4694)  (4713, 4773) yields -0.5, 9.54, 10.1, 10.3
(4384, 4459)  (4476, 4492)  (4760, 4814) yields -2.9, 7.28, 9.15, 10.1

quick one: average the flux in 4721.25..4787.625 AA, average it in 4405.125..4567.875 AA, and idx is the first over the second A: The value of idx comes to 1.2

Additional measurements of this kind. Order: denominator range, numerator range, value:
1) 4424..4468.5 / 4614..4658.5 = 1.38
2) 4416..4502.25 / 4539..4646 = 1.27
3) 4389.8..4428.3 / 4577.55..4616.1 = 1.42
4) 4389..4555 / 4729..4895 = 1.21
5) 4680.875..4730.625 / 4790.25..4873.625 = 1.04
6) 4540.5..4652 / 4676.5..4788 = 0.98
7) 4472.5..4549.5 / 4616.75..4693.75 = 1.10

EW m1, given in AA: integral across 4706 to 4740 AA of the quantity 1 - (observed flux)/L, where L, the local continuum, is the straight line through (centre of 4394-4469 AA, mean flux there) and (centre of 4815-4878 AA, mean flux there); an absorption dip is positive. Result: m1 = -2.5 AA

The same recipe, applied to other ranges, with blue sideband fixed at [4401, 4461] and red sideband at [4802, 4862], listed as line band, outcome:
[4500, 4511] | -3.6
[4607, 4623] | -3.9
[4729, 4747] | -0.5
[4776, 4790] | 1.0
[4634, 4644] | -1.0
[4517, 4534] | -1.6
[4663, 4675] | -0.7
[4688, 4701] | -0.9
